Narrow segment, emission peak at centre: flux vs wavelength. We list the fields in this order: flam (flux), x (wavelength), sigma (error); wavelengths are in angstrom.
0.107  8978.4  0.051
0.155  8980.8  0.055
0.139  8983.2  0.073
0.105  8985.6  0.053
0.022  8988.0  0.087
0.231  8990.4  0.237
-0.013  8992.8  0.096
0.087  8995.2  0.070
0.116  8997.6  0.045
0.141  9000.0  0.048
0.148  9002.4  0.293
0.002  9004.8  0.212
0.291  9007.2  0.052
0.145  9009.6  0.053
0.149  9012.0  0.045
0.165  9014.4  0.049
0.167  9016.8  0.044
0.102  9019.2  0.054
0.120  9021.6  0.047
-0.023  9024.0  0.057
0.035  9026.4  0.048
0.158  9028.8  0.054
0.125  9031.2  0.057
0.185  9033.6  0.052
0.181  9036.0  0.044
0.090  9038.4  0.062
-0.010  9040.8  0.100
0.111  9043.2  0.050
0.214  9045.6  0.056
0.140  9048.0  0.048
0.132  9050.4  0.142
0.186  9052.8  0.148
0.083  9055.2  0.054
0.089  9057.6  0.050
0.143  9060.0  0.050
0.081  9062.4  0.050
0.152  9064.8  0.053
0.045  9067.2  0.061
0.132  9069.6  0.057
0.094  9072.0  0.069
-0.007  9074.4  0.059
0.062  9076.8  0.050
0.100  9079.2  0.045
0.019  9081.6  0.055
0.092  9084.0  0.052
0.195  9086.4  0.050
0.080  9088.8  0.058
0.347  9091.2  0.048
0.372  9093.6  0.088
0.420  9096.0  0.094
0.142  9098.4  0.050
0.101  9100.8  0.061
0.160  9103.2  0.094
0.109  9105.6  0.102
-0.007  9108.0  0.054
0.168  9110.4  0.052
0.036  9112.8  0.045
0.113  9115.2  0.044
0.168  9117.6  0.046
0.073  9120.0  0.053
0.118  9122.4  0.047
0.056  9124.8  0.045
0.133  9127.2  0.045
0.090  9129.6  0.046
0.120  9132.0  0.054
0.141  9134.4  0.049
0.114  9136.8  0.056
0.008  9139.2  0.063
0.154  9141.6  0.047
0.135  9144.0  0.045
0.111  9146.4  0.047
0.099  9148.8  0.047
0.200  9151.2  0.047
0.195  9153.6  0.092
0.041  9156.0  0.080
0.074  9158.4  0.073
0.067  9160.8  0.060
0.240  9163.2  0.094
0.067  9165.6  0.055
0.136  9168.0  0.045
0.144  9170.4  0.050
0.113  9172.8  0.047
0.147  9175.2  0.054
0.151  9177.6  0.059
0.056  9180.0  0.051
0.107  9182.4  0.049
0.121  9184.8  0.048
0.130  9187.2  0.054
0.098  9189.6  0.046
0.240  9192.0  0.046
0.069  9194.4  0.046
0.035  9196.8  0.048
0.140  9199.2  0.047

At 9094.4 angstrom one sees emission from [O III]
